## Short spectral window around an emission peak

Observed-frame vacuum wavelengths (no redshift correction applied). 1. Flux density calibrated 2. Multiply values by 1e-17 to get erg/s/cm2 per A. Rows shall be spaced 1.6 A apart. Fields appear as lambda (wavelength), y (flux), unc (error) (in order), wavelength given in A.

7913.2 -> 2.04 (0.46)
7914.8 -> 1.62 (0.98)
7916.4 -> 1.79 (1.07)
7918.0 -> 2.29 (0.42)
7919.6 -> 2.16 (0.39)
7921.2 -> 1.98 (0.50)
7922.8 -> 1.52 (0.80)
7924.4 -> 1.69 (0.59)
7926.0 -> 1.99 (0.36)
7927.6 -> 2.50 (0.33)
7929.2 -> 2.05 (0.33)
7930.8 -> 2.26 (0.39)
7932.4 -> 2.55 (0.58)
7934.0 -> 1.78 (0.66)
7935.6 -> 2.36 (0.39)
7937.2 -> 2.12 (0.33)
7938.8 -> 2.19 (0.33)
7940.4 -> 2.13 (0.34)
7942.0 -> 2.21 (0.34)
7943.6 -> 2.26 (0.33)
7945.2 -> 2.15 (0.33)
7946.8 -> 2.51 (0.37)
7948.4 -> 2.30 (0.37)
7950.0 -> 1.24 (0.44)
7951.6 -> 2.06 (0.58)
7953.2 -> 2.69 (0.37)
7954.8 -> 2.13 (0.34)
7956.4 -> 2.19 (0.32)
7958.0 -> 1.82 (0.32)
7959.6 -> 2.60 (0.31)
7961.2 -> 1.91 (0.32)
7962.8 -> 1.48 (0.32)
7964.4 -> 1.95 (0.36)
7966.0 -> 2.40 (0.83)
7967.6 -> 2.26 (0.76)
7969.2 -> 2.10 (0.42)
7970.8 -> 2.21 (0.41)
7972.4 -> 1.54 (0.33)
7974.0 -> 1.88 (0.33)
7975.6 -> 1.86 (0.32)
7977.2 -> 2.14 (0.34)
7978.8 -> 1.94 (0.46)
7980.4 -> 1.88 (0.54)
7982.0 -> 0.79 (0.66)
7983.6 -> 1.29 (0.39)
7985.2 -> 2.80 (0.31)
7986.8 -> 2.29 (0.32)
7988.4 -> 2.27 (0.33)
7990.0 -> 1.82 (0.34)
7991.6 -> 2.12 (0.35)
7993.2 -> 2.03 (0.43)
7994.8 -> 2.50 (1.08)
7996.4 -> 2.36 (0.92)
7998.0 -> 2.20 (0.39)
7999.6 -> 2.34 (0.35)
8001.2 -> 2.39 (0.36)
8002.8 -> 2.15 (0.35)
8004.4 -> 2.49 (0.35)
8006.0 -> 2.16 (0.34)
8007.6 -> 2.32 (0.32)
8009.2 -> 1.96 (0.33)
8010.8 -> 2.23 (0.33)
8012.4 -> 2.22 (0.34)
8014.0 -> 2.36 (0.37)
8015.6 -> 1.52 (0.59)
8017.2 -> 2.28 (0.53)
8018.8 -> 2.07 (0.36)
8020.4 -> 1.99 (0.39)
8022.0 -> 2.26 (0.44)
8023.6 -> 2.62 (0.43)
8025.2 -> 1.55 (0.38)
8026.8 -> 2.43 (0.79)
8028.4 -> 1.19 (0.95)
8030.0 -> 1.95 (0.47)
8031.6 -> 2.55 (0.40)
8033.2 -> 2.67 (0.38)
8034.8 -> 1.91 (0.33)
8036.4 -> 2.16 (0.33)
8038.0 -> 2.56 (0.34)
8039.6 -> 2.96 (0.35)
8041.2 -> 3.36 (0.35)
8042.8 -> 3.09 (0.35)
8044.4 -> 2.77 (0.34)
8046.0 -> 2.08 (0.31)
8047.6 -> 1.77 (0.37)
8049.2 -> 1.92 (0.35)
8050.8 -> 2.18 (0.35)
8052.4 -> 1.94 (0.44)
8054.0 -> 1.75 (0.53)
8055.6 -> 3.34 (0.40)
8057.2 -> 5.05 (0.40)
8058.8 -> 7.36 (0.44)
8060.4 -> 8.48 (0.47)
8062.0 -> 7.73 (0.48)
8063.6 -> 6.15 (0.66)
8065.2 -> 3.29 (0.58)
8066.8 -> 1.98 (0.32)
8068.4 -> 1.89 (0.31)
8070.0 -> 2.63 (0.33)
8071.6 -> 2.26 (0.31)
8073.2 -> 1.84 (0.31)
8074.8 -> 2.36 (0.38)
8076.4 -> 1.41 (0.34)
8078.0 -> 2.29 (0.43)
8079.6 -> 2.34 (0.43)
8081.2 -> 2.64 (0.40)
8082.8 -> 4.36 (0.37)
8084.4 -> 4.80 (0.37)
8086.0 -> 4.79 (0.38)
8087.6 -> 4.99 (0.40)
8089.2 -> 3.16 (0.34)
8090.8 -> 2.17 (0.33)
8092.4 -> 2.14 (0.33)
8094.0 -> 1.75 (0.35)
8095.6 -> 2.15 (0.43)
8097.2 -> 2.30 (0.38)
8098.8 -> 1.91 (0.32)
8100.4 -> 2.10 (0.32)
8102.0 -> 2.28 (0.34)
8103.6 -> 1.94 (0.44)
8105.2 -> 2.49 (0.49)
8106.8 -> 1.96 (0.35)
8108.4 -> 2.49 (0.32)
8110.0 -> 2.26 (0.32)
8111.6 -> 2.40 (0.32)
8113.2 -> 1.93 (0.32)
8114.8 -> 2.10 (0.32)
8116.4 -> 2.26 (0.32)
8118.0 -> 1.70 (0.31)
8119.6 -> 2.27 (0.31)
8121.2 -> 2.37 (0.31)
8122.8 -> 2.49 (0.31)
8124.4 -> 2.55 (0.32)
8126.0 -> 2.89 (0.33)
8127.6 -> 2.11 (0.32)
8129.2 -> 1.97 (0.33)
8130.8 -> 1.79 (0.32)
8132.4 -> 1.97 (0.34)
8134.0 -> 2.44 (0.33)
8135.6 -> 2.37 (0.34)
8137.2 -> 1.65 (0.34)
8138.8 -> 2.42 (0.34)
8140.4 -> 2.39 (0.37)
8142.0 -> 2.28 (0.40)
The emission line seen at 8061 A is H-alpha 6563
